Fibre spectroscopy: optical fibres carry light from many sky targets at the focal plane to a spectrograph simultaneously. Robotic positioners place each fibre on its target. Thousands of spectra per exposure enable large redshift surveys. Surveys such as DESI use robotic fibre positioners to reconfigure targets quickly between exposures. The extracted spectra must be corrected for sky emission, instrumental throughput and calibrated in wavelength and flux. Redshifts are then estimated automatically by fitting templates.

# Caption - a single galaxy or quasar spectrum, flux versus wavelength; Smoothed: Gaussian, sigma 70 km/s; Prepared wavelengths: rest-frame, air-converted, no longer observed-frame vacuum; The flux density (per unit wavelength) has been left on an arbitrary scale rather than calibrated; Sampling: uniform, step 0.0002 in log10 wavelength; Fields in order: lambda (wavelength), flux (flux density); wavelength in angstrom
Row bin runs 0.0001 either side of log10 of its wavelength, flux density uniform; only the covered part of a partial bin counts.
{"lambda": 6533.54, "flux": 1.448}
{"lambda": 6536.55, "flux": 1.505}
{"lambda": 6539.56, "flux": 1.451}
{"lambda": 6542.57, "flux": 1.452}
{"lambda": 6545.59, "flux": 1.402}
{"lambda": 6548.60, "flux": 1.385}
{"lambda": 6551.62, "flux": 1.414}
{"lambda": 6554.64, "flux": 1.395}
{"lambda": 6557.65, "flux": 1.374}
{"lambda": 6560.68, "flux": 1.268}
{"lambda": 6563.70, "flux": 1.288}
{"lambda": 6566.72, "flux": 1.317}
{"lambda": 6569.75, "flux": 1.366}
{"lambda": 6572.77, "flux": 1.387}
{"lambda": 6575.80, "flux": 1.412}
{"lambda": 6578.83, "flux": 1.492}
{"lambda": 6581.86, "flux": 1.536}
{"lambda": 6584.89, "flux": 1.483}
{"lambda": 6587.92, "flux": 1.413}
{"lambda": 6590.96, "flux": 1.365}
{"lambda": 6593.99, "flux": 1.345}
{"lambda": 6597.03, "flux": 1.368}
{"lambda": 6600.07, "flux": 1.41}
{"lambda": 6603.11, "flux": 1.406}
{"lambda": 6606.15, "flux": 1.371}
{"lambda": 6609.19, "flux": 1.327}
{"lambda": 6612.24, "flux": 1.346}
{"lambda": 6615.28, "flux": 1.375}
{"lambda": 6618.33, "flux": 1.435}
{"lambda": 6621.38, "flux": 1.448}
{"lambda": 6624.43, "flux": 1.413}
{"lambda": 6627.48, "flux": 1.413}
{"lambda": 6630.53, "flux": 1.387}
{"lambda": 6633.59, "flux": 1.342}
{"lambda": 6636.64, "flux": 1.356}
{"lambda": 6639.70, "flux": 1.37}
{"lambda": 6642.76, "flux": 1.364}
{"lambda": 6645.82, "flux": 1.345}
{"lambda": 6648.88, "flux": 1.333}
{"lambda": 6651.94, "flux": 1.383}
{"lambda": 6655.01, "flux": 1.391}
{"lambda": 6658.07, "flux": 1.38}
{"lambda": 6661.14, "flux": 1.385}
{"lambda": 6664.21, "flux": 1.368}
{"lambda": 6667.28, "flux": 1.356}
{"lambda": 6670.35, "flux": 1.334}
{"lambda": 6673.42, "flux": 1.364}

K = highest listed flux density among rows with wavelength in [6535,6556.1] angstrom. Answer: 1.505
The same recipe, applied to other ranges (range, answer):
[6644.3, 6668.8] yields 1.391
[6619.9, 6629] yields 1.448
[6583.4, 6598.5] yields 1.483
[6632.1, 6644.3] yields 1.37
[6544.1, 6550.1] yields 1.402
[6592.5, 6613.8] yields 1.41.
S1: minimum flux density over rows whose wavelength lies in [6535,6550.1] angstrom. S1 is 1.385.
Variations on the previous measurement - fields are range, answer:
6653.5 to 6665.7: 1.368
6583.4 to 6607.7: 1.345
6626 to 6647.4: 1.342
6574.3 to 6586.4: 1.412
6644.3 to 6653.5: 1.333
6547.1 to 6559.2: 1.374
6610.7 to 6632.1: 1.346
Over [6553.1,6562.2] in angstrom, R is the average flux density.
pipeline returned 1.35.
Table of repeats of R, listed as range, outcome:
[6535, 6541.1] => 1.48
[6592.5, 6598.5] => 1.36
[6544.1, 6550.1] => 1.39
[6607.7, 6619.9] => 1.37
